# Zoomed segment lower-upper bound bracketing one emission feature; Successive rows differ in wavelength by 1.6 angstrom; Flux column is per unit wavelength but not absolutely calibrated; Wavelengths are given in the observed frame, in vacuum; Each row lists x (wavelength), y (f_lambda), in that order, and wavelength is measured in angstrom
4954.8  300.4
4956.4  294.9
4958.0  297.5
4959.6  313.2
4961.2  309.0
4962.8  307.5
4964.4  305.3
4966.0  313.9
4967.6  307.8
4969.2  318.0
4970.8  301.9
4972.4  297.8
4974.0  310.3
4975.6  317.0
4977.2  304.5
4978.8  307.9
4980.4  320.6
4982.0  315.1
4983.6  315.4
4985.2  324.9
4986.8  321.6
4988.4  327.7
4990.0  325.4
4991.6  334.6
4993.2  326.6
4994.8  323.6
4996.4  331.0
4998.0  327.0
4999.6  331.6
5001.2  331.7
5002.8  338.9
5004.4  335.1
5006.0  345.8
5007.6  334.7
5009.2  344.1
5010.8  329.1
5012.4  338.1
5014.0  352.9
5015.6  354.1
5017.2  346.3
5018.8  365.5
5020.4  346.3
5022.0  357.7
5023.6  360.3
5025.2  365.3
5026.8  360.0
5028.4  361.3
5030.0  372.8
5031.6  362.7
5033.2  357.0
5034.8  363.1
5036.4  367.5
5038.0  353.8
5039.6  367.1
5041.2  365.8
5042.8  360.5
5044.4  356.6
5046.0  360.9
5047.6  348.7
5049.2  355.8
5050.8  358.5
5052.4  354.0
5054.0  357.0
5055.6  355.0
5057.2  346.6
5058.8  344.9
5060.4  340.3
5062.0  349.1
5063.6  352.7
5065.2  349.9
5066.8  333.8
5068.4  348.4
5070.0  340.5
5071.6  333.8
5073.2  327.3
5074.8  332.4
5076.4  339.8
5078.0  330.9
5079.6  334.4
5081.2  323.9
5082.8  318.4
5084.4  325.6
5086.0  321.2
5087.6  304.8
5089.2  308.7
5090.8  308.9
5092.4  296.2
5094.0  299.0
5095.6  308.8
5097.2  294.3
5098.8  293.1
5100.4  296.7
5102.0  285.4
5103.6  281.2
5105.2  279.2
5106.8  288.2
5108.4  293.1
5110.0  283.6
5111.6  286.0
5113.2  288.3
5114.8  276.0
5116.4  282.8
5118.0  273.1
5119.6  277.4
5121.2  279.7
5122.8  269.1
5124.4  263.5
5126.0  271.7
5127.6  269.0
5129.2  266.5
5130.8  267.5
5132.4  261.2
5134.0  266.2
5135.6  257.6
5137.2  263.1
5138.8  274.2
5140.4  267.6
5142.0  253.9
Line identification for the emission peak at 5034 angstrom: C III]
